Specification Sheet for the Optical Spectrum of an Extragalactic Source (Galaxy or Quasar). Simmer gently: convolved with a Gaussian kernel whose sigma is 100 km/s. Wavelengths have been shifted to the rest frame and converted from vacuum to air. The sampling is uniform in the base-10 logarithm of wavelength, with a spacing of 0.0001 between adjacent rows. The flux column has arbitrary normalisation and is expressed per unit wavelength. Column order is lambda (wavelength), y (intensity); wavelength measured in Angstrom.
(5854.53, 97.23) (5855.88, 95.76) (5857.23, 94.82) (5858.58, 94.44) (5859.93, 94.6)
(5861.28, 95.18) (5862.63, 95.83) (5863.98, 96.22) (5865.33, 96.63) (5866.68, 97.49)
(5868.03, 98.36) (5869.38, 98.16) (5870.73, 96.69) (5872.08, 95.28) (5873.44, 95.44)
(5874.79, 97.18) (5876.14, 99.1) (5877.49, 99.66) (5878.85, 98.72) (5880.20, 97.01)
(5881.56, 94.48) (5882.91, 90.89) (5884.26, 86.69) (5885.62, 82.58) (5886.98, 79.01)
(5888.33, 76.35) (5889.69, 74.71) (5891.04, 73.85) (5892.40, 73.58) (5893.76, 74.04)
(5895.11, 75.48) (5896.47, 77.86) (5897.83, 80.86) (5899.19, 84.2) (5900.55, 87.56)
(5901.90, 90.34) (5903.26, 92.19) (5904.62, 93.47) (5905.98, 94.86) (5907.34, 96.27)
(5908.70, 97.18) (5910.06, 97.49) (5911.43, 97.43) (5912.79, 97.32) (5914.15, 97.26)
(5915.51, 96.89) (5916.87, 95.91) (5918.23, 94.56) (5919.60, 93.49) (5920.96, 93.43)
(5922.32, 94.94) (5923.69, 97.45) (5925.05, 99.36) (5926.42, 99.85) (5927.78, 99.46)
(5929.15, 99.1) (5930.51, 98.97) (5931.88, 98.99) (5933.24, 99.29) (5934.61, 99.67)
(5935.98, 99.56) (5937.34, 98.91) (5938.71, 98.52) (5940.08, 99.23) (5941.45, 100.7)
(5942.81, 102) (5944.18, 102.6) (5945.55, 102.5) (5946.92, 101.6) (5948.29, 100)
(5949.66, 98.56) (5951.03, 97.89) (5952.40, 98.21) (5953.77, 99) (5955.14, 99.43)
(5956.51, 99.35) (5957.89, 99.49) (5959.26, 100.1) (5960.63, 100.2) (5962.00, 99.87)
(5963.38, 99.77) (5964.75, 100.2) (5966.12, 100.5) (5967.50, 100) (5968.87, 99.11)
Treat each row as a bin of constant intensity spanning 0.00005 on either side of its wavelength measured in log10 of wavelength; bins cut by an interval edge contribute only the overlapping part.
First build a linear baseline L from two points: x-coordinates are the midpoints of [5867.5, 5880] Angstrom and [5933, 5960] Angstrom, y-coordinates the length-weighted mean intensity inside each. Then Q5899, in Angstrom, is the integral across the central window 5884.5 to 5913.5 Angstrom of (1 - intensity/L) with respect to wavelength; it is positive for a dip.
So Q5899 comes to 3.8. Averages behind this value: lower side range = 97.6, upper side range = 99.8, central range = 85.6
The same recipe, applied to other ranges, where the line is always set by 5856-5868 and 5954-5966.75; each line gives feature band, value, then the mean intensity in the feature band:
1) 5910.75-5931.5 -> 0.2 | 97.1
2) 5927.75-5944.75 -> -0.2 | 99.8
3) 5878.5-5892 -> 1.7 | 84.9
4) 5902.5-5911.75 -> 0.2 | 95.3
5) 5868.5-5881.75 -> -0.1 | 97.3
